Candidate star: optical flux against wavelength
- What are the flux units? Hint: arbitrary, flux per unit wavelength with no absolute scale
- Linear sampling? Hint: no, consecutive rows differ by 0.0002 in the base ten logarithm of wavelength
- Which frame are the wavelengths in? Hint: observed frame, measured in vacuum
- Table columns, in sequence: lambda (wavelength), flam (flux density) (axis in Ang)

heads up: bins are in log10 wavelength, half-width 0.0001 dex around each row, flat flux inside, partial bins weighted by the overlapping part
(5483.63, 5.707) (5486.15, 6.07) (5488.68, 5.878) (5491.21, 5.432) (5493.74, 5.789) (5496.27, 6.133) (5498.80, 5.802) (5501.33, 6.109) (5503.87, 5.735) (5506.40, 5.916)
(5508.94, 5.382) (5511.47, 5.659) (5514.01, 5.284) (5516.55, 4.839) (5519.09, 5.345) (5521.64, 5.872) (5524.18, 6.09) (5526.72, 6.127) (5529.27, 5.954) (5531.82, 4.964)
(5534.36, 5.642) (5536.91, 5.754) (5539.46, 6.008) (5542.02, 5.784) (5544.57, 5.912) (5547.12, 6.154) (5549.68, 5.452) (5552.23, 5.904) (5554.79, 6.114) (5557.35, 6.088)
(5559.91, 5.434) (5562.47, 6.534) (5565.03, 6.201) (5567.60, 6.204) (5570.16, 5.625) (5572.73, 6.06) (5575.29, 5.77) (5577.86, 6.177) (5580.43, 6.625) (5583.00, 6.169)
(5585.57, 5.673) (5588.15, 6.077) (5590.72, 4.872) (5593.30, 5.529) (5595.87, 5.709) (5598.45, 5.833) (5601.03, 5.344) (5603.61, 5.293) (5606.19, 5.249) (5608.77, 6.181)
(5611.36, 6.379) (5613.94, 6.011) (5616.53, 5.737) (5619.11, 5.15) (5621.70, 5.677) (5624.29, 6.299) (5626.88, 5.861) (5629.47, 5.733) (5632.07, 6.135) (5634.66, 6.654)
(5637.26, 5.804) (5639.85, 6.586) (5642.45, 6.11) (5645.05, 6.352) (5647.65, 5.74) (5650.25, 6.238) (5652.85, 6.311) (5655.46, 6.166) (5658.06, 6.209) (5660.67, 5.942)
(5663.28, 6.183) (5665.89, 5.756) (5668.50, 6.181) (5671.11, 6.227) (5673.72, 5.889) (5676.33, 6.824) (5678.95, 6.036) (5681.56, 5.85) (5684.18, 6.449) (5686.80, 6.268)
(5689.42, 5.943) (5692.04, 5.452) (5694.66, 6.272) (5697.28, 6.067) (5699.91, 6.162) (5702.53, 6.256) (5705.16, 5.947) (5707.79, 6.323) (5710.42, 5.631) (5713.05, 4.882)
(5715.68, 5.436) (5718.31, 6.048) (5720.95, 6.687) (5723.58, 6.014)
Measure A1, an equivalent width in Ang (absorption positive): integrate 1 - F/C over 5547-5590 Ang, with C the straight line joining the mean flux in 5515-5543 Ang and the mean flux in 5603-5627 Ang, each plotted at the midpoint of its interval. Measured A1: -2.0 Ang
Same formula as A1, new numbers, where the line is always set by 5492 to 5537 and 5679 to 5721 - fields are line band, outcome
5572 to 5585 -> -0.8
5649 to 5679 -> -1.3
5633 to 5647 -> -1.0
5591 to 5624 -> 0.9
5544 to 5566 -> -0.9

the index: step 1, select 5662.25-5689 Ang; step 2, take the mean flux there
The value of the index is 6.16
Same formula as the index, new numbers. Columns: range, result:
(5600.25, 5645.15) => 5.92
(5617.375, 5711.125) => 6.08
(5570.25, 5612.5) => 5.8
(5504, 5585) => 5.84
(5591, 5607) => 5.46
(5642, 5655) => 6.15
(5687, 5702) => 6.02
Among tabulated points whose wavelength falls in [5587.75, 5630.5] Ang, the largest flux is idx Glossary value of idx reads 6.379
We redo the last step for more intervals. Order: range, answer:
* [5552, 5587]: 6.625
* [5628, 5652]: 6.654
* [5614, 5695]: 6.824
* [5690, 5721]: 6.687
